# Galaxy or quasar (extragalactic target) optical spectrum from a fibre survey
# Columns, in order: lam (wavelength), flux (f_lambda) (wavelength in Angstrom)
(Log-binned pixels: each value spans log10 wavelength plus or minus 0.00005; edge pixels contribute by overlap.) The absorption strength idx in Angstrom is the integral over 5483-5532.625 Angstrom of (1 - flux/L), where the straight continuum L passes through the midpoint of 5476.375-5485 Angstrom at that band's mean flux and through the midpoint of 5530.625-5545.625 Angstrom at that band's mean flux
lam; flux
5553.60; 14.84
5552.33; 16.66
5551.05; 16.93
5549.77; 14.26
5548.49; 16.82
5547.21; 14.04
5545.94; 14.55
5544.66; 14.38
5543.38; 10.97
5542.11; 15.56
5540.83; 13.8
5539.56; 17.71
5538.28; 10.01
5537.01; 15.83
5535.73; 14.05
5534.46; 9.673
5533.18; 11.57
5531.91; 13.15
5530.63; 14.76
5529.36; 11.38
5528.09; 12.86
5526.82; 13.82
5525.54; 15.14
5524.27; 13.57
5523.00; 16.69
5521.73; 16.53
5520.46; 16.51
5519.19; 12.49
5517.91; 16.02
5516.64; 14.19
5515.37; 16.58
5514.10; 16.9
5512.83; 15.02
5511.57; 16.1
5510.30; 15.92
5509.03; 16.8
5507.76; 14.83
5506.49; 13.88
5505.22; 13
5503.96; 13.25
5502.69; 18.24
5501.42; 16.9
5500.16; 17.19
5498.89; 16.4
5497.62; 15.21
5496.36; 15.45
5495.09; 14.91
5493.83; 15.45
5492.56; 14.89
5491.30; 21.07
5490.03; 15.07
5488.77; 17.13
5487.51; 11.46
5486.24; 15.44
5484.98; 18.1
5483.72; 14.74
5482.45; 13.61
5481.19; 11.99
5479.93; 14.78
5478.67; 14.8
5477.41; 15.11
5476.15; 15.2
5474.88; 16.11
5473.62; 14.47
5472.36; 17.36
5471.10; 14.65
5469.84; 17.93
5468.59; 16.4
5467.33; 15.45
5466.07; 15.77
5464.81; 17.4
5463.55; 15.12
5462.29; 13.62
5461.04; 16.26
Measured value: -4.6 Angstrom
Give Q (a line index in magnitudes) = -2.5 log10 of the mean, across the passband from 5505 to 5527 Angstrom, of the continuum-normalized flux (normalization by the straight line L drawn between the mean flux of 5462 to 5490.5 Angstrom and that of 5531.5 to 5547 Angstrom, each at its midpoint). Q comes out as -0.084 mag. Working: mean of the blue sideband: 15.3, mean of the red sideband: 13.5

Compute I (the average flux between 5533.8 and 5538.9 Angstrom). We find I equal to 12.4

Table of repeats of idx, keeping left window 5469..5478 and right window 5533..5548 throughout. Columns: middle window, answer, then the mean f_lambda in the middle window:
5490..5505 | -1.07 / 16.1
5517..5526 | -0.64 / 15.2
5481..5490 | 0.38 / 14.8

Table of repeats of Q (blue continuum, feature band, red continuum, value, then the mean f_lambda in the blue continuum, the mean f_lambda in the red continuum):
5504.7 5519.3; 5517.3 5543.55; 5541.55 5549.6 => 0.06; 15.2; 14.4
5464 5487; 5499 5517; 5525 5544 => -0.10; 15.5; 13.3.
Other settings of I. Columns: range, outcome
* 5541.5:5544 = 13.3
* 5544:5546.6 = 14.4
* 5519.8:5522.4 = 16.5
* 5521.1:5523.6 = 16.6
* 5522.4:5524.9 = 15.1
